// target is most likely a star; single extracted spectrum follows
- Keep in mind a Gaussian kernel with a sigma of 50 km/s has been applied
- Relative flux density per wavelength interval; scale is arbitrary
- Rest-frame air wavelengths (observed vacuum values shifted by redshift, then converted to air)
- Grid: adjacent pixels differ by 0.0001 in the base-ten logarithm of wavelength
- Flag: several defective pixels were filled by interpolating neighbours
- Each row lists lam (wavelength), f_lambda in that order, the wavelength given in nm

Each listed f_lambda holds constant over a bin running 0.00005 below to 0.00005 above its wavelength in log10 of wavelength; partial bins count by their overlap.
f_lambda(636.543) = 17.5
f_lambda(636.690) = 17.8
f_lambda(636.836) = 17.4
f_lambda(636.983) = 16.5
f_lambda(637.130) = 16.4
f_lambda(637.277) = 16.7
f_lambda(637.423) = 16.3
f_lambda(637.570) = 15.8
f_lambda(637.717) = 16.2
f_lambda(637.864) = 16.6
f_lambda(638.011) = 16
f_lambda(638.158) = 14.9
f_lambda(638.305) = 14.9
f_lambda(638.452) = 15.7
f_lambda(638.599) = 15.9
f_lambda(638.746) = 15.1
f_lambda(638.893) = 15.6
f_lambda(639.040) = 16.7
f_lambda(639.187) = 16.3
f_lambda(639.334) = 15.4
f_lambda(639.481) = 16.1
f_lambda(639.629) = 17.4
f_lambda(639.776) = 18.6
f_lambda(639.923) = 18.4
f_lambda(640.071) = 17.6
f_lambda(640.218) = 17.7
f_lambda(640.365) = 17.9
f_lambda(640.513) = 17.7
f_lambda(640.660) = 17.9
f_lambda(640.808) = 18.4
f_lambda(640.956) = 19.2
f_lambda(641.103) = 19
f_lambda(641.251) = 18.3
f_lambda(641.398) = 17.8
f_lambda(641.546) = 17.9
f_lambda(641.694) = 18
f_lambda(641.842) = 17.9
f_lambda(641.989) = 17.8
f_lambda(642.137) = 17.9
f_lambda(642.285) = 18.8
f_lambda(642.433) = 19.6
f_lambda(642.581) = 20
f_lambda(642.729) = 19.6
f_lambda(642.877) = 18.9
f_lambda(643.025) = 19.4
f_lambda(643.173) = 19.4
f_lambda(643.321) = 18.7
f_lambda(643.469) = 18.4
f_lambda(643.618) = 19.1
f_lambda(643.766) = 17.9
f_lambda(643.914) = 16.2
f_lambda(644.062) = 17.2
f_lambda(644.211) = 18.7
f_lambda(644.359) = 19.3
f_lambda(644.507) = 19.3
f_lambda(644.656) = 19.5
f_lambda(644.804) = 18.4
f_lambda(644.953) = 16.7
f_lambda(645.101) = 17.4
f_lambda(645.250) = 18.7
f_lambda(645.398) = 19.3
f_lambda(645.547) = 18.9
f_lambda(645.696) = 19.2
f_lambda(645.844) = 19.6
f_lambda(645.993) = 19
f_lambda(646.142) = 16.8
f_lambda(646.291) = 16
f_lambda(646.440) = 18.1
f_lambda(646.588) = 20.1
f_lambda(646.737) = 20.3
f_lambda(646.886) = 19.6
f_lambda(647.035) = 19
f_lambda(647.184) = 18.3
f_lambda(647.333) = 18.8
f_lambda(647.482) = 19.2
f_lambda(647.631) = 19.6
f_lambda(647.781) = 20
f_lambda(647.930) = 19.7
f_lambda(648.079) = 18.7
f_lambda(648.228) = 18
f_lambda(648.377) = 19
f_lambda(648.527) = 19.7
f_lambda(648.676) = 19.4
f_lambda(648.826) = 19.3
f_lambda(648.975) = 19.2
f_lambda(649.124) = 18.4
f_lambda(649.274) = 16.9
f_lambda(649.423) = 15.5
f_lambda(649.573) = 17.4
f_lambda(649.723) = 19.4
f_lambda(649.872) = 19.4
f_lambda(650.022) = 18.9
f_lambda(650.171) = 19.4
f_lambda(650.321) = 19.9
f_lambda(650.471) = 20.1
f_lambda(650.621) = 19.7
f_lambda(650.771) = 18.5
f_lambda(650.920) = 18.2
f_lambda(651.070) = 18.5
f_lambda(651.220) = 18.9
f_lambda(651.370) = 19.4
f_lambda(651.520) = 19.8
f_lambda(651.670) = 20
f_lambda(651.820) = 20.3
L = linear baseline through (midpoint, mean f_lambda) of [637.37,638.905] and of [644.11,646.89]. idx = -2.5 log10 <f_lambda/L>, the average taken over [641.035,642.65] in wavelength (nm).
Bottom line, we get -0.08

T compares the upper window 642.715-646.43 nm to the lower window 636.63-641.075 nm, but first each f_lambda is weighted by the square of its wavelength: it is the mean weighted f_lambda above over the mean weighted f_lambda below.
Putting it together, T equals 1.12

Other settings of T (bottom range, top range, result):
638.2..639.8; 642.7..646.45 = 1.17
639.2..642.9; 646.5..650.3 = 1.07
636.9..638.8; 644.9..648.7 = 1.21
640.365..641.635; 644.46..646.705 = 1.03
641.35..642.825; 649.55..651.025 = 1.06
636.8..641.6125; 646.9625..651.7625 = 1.16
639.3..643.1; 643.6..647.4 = 1.03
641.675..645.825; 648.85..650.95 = 1.02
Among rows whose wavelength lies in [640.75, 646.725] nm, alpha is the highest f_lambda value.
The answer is 20.1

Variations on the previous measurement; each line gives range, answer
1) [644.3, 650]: 20.3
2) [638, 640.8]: 18.6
